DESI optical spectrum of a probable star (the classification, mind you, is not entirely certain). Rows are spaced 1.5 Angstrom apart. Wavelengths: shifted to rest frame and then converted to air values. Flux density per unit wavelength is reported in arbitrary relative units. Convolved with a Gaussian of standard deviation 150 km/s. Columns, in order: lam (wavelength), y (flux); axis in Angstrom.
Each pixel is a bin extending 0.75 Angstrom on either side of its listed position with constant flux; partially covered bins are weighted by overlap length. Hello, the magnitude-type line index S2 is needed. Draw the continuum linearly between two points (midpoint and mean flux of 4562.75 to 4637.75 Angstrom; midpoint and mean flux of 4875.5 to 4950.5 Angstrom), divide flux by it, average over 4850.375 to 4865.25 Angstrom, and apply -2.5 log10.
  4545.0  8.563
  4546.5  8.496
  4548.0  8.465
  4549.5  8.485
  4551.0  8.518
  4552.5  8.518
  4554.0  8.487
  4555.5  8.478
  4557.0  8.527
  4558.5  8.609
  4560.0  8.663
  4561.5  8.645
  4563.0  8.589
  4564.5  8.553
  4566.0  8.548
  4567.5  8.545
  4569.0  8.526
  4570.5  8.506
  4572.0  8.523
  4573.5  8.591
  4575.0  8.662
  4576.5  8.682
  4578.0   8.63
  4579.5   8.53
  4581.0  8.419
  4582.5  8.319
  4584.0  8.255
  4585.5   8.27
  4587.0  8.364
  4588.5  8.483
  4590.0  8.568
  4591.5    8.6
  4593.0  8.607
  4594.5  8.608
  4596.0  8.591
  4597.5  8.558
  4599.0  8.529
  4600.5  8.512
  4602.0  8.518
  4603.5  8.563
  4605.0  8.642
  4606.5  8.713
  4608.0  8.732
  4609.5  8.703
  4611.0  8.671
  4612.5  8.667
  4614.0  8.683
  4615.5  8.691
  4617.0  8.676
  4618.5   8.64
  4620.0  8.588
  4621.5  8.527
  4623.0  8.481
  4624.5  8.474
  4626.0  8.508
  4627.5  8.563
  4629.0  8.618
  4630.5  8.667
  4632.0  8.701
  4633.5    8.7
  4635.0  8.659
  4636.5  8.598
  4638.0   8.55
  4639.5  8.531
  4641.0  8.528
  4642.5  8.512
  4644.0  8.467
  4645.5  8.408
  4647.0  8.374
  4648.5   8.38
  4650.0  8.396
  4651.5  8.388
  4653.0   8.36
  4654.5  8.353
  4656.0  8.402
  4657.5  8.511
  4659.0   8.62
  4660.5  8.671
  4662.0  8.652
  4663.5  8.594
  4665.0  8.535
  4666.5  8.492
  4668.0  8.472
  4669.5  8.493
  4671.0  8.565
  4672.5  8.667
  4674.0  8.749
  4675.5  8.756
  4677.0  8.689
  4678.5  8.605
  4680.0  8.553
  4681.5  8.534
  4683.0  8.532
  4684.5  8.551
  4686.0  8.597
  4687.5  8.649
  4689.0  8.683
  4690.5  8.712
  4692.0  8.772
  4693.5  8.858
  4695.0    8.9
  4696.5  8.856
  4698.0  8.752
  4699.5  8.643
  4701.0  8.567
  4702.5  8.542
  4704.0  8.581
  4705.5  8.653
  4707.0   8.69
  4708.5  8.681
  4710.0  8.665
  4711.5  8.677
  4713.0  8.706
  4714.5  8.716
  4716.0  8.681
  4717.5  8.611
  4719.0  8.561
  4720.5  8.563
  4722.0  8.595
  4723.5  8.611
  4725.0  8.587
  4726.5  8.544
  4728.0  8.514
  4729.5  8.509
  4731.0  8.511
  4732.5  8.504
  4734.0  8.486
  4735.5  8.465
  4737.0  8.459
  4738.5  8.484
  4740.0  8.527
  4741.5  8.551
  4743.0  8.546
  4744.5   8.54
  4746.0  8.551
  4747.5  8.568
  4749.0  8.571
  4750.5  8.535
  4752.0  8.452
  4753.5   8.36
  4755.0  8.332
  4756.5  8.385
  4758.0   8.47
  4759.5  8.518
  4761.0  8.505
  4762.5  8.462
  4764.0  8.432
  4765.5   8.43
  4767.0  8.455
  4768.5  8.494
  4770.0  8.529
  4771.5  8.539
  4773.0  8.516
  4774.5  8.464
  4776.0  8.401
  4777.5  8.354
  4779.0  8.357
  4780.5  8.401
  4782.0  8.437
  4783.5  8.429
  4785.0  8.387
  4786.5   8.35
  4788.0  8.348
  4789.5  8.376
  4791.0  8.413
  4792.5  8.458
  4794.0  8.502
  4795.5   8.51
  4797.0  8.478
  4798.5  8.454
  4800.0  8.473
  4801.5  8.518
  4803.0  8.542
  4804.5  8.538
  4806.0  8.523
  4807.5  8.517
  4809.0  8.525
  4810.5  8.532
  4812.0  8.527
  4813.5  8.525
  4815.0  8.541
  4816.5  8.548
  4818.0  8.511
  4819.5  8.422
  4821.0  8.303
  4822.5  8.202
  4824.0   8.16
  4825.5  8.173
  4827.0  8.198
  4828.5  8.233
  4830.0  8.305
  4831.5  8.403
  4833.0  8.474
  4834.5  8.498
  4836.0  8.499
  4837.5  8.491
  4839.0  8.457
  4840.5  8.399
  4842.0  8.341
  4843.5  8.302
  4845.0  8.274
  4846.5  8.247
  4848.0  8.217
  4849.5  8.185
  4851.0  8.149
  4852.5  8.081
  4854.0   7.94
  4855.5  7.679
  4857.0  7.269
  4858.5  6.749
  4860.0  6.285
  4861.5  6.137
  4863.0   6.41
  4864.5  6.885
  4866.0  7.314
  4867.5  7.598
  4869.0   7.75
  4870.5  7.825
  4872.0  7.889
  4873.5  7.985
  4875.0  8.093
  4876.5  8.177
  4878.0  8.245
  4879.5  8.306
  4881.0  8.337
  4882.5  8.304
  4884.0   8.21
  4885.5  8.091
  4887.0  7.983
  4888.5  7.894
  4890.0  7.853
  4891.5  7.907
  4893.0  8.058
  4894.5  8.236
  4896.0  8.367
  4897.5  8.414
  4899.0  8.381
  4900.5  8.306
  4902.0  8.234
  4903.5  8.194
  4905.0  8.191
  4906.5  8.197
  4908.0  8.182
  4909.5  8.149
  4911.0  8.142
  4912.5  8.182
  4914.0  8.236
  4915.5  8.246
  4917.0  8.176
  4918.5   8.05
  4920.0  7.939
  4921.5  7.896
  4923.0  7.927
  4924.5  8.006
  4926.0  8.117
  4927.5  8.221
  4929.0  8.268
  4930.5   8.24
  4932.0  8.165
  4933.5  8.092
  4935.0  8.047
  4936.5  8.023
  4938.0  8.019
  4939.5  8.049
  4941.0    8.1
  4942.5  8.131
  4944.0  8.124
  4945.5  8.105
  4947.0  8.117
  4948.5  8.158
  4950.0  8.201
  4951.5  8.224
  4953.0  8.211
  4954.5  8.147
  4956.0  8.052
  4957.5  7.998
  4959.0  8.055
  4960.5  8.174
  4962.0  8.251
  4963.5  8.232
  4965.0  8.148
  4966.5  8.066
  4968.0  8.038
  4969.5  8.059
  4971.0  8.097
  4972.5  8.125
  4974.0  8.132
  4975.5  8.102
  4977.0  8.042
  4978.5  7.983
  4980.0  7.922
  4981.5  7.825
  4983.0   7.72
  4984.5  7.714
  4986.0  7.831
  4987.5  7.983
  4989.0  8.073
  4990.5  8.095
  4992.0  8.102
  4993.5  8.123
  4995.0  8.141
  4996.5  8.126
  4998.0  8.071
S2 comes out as 0.151 mag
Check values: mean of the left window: 8.57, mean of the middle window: 7.15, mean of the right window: 8.14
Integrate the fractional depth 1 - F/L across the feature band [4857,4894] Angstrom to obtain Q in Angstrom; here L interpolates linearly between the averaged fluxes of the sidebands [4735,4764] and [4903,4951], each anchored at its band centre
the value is 2.5 Angstrom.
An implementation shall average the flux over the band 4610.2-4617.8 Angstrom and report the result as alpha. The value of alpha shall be 8.68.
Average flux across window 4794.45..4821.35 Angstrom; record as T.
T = 8.5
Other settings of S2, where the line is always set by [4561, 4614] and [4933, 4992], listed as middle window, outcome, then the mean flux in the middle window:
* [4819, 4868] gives 0.041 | 7.92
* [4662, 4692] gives -0.021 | 8.61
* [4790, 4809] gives -0.028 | 8.49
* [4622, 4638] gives -0.012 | 8.59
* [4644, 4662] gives 0.002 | 8.45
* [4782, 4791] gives -0.012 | 8.39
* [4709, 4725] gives -0.032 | 8.64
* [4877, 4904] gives -0.003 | 8.18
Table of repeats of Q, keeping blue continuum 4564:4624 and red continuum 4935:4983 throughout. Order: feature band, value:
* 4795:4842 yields -0.93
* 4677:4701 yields -0.68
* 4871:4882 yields 0.07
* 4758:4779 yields -0.33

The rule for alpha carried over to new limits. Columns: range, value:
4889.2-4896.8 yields 8.09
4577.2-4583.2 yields 8.48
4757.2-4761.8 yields 8.5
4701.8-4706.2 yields 8.59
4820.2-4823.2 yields 8.26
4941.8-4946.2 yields 8.12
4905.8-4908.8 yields 8.19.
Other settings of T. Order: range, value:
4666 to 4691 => 8.61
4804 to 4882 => 8.06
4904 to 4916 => 8.19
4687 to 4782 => 8.56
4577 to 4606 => 8.51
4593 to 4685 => 8.57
